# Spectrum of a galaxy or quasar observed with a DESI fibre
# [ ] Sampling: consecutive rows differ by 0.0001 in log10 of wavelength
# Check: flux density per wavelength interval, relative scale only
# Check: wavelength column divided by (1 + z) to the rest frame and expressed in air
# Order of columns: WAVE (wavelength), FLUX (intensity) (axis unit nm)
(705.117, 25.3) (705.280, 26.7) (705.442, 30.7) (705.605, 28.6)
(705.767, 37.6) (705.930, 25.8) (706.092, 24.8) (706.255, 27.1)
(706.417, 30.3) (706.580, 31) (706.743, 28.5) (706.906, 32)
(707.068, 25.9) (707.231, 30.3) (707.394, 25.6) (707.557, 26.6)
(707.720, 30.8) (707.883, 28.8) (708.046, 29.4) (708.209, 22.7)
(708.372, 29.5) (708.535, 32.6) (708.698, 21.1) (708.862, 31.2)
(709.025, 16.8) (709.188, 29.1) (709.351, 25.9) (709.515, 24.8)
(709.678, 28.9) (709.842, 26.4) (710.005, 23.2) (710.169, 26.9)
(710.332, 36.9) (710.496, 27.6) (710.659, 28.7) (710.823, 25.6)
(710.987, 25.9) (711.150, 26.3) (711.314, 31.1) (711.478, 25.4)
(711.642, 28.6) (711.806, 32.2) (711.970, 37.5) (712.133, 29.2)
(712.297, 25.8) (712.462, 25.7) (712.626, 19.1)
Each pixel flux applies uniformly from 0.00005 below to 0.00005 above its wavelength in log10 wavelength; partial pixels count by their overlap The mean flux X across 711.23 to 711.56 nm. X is 28.2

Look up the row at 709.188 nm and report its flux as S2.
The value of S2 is 29.1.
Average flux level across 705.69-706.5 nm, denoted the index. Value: 29.1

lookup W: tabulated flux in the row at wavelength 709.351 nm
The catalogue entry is 25.9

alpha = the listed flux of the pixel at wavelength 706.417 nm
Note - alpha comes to 30.3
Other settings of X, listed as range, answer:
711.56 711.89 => 30.4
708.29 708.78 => 27.7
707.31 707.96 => 27.9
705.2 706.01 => 29.9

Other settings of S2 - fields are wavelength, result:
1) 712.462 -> 25.7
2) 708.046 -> 29.4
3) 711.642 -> 28.6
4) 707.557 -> 26.6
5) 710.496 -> 27.6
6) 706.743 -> 28.5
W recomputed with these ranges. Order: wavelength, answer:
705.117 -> 25.3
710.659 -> 28.7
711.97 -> 37.5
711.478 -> 25.4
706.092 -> 24.8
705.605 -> 28.6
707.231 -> 30.3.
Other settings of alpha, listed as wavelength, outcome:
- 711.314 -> 31.1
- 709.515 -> 24.8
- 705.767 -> 37.6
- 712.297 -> 25.8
